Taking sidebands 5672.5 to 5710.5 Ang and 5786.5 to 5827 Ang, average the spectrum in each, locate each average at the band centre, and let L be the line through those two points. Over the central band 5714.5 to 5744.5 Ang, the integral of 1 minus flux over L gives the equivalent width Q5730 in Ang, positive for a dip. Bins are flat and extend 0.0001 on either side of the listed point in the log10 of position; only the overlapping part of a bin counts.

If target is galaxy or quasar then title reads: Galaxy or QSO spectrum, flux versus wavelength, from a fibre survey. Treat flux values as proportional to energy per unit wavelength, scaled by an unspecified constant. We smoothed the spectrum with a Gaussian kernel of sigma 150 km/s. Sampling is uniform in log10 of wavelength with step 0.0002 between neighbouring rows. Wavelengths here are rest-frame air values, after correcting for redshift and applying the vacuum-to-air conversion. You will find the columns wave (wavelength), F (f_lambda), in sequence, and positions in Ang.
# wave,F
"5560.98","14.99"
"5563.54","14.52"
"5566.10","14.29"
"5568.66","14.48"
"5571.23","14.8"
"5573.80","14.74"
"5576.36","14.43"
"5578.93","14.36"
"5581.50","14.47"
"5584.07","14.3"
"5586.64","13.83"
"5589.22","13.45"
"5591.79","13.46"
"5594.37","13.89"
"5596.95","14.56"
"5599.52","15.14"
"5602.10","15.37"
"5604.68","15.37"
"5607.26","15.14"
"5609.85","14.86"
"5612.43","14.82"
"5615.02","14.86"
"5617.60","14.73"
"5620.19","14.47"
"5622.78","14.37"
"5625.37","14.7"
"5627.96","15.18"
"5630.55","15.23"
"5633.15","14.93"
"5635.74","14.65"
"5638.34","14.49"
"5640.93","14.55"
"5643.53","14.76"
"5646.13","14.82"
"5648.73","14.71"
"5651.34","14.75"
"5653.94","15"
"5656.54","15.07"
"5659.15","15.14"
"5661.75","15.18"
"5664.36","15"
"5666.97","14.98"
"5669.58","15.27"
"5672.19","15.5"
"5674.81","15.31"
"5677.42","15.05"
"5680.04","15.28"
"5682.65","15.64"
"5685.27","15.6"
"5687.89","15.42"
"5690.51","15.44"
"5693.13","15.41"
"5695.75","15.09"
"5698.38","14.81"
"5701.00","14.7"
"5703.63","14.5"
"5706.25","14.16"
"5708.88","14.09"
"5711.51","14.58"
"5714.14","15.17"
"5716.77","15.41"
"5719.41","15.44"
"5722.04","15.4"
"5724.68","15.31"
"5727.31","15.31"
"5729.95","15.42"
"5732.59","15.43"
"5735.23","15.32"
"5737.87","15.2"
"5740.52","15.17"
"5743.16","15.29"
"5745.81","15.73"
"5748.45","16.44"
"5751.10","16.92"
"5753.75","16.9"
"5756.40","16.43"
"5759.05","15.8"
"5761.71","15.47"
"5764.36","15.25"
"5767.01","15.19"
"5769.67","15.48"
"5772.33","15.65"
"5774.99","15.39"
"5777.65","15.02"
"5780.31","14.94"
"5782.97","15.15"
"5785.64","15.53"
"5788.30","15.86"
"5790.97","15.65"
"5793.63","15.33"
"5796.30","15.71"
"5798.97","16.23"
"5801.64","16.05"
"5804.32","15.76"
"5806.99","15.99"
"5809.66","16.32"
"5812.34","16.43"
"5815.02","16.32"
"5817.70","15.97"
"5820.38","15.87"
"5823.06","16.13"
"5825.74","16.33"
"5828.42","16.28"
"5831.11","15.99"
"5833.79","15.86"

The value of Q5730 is 0.0 Ang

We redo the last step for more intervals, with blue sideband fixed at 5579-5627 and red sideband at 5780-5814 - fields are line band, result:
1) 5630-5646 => 0.0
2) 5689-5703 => 0.1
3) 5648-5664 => -0.1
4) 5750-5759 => -0.6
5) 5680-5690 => -0.3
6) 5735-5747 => 0.1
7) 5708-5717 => 0.3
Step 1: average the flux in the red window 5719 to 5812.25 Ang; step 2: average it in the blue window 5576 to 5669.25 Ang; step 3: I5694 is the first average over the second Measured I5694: 1.06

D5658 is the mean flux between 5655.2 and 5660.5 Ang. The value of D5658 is 15.1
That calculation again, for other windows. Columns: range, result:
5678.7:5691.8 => 15.5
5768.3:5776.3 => 15.5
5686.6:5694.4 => 15.4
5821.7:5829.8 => 16.2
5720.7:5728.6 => 15.4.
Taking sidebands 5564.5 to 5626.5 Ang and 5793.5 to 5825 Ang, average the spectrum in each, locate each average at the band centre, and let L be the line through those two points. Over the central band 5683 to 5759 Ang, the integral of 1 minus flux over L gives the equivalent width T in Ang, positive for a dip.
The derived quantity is 0.2 Ang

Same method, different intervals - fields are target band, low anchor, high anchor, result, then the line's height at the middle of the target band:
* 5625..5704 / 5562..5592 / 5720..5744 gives -0.9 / 14.9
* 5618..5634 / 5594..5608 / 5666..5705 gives 0.3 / 15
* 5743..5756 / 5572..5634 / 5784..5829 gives -0.6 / 15.6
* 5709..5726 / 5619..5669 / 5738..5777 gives 0.3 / 15.4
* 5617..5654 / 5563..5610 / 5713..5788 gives 0.1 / 14.8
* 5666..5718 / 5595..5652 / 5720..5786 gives 0.5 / 15.2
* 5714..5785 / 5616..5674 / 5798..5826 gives 0.5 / 15.7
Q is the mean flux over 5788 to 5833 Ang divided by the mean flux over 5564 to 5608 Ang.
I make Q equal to 1.11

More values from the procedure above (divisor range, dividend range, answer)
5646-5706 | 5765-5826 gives 1.04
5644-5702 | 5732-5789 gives 1.03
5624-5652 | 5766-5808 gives 1.05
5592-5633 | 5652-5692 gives 1.03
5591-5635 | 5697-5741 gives 1.02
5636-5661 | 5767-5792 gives 1.04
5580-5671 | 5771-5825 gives 1.07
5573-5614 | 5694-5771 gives 1.06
